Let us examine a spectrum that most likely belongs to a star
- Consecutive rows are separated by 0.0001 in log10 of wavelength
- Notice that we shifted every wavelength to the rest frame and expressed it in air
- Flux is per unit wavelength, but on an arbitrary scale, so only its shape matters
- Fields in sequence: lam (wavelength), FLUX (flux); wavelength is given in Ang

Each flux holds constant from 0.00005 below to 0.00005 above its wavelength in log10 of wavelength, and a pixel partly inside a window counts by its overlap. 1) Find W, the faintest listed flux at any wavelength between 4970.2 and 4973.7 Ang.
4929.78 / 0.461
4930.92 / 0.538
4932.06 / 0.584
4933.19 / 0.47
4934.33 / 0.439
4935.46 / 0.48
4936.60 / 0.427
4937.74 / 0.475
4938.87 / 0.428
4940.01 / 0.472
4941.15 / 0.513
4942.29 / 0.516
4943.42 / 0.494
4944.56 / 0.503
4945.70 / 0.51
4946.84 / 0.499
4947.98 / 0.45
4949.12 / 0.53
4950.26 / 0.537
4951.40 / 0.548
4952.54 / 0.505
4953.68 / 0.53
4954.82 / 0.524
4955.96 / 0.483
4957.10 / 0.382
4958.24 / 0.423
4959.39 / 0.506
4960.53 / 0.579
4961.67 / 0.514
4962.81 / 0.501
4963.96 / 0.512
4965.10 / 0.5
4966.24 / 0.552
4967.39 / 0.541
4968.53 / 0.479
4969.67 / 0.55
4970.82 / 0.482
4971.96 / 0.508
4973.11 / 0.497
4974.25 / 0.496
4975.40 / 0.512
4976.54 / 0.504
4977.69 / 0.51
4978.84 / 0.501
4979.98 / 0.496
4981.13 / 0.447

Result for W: 0.482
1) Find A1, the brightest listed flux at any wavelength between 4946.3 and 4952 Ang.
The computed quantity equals 0.548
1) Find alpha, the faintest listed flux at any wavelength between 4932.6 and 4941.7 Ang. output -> 0.427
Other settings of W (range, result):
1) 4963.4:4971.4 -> 0.479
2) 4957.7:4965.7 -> 0.423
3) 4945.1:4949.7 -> 0.45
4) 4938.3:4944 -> 0.428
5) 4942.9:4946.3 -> 0.494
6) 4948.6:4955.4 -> 0.505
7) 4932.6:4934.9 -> 0.439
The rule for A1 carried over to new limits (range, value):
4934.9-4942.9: 0.516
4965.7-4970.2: 0.552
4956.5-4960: 0.506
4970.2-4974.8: 0.508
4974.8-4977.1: 0.512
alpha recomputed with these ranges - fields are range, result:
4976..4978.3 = 0.504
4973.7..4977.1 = 0.496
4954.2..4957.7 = 0.382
